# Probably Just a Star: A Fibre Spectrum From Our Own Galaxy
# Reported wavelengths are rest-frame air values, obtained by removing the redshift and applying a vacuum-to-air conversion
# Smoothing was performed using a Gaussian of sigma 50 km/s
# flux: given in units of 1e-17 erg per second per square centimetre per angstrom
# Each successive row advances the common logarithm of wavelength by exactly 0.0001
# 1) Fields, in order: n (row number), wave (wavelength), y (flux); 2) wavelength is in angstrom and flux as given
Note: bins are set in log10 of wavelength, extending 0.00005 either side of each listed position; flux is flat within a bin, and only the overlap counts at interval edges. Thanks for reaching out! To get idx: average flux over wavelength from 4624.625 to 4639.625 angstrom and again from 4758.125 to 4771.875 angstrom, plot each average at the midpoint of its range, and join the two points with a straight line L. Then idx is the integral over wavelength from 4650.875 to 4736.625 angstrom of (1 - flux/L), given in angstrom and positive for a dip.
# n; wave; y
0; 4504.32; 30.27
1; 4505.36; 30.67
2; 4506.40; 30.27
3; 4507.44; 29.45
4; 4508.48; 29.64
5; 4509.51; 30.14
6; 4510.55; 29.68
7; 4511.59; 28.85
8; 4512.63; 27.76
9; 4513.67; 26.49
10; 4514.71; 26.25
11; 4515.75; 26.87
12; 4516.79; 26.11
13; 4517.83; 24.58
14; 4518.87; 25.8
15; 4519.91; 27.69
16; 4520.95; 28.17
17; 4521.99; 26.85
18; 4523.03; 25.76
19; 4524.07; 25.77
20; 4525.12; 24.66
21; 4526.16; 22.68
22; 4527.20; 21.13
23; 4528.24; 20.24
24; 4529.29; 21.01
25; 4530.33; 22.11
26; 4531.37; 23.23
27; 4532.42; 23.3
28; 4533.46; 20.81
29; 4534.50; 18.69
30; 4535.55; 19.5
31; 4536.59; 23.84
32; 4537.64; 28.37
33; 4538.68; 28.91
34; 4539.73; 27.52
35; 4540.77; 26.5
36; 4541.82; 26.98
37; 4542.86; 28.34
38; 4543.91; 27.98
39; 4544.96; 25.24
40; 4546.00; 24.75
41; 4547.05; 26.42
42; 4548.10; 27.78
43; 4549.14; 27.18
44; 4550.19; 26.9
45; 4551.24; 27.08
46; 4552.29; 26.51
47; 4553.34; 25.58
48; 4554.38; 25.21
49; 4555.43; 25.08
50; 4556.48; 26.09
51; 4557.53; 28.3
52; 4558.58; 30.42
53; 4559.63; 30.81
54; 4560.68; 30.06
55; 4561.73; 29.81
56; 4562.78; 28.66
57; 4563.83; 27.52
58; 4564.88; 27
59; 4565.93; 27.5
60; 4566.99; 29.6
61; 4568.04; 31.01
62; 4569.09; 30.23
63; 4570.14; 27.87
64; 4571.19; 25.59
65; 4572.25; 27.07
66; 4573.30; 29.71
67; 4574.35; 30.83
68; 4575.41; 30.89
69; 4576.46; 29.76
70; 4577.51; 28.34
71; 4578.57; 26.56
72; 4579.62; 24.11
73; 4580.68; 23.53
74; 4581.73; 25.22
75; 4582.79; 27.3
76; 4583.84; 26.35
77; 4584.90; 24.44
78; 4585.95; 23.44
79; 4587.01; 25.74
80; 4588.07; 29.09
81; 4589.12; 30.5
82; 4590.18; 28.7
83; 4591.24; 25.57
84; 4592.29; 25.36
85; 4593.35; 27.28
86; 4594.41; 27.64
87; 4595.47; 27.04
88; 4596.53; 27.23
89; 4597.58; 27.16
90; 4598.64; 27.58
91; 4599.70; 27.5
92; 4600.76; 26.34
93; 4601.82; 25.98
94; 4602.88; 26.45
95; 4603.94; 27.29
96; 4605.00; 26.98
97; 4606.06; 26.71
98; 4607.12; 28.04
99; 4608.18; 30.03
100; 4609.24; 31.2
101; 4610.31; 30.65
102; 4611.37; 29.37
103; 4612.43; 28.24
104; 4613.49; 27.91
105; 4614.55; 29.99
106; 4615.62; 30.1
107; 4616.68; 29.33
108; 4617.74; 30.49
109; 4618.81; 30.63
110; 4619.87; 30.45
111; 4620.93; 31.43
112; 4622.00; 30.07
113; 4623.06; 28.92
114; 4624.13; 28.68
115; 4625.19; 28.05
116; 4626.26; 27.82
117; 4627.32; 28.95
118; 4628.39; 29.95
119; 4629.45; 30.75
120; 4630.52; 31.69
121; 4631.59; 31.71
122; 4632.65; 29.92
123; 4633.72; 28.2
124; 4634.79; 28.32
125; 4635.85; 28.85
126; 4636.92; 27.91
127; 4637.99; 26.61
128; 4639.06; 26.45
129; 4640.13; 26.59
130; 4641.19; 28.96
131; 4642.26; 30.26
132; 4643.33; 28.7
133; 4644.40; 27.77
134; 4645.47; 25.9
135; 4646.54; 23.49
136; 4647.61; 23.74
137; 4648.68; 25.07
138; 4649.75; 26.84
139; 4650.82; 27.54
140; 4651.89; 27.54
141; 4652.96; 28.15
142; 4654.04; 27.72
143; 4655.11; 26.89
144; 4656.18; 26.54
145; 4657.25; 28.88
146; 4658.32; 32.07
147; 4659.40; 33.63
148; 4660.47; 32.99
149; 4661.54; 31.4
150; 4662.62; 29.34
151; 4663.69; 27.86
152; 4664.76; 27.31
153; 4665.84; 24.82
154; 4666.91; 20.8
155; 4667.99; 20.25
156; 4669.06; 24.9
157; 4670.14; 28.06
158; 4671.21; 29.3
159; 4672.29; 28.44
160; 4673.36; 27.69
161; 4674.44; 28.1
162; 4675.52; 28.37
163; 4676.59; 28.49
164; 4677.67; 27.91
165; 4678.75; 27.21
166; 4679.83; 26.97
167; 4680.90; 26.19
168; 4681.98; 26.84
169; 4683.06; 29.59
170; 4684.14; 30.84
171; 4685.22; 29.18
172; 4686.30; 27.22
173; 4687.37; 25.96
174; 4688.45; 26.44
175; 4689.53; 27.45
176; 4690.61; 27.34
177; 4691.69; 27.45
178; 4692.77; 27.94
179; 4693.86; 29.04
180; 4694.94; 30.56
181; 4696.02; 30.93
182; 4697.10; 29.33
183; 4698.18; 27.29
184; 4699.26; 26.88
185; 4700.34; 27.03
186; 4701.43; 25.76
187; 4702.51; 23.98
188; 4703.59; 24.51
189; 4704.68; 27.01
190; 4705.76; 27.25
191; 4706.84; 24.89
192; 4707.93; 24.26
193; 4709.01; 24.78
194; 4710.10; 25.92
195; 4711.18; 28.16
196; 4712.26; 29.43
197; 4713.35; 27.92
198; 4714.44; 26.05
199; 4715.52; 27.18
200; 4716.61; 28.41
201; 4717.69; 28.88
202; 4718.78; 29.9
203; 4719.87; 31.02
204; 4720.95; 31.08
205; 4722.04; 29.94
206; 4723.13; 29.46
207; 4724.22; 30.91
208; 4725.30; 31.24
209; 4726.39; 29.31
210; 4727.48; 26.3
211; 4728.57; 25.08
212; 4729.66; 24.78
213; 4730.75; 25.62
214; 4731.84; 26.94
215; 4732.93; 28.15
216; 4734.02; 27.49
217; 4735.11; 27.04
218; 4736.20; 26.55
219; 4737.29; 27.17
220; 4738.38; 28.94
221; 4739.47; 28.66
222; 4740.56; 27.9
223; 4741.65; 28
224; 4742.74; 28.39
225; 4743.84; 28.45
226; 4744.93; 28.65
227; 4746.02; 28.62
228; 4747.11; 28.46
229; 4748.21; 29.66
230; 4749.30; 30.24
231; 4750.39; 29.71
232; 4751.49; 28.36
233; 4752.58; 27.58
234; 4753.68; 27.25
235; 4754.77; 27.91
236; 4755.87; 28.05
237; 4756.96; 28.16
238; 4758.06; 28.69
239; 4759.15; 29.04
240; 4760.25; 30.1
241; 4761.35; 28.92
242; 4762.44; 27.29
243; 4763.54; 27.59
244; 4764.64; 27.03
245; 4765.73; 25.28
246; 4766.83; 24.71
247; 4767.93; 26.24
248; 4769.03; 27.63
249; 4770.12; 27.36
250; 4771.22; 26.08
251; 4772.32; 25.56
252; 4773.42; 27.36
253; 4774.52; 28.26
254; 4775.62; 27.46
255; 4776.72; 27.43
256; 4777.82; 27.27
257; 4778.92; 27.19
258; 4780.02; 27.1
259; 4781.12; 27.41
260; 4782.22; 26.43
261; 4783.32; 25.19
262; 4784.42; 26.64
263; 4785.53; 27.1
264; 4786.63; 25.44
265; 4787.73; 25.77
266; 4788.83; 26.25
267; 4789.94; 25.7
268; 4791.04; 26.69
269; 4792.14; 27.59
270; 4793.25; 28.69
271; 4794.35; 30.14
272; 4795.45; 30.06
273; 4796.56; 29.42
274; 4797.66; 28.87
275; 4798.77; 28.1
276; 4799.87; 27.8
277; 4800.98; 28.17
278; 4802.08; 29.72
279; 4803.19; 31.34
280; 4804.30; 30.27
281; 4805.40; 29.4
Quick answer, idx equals 1.4 angstrom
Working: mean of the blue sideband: 28.9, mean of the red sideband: 27.3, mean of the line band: 27.7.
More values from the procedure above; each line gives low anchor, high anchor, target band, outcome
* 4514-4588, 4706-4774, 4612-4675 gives -2.9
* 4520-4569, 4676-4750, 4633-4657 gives -0.1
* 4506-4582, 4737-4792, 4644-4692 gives -0.6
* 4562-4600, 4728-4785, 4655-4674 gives -0.3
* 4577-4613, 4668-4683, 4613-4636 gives -2.1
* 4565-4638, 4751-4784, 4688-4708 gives 0.4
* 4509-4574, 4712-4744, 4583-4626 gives -1.7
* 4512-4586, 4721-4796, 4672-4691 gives -0.4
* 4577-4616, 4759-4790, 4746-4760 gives -0.9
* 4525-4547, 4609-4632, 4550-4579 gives -2.4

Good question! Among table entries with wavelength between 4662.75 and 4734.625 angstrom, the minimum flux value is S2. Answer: 20.25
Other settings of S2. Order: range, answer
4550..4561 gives 25.08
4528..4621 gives 18.69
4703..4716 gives 24.26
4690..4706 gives 23.98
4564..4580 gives 24.11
